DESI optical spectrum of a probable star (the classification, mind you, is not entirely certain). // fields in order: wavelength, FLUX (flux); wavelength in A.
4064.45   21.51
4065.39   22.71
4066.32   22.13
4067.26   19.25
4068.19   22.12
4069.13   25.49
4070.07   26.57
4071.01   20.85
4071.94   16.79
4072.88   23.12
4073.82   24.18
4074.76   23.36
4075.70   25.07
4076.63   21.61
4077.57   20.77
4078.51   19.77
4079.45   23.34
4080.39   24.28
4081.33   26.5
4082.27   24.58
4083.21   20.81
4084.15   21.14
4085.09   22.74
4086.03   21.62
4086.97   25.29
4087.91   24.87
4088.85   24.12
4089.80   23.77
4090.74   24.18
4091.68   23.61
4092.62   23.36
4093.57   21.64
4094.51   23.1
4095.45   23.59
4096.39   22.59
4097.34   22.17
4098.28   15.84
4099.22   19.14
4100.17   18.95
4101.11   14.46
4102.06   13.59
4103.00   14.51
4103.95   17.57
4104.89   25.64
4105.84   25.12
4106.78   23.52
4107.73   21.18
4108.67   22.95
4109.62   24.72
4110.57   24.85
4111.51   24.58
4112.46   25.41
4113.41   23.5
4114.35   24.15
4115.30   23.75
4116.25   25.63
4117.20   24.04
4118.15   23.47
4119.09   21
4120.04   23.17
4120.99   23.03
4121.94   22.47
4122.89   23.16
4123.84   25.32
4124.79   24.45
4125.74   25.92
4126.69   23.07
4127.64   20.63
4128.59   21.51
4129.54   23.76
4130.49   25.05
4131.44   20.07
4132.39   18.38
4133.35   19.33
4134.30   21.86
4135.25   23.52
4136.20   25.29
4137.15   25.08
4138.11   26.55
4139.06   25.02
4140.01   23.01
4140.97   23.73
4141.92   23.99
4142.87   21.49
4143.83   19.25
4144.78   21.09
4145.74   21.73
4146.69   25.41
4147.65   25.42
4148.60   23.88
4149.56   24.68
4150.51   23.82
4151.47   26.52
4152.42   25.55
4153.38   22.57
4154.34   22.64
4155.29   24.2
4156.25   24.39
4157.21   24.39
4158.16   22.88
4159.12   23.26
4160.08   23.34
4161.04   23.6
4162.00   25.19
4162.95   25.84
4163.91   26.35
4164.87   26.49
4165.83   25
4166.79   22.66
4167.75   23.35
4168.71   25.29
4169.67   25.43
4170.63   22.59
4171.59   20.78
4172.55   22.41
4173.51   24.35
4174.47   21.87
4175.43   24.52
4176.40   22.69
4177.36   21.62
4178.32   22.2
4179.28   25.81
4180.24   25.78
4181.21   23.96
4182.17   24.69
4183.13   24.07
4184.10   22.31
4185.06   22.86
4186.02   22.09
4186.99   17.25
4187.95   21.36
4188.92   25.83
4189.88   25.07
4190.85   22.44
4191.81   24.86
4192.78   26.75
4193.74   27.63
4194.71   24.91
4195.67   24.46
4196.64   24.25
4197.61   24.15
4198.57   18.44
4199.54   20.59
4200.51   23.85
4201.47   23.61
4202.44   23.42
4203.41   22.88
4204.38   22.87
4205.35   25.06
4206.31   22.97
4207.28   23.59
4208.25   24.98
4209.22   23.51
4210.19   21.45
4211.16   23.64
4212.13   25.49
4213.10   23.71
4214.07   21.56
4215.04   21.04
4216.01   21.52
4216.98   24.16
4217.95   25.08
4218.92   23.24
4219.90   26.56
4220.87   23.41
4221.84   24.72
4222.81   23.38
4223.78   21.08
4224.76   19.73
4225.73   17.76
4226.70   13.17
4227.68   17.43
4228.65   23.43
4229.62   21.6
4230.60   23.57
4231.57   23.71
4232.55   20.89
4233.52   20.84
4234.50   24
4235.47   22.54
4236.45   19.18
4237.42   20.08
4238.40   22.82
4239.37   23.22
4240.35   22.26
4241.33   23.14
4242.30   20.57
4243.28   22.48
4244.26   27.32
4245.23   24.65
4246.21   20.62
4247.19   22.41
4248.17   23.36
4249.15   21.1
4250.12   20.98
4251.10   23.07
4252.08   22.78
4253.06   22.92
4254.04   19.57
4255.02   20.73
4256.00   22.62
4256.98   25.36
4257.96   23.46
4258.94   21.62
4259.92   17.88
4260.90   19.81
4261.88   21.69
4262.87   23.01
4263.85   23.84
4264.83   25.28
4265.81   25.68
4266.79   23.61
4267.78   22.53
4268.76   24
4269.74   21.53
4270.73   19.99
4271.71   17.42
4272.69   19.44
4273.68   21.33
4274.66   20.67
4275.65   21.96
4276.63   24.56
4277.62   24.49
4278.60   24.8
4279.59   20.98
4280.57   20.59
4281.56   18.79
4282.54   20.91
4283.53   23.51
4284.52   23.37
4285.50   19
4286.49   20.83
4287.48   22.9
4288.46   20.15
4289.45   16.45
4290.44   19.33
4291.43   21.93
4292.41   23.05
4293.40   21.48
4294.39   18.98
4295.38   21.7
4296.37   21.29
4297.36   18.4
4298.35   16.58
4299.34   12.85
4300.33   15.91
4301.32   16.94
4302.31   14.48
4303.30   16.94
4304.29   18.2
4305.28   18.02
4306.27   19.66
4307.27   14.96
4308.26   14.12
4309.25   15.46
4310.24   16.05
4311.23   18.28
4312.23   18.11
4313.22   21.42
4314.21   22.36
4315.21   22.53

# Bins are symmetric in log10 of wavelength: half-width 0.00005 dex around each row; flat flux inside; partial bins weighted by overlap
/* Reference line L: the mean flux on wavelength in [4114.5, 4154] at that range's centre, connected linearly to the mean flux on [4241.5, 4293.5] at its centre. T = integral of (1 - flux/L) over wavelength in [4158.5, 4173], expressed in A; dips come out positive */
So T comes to -0.7 A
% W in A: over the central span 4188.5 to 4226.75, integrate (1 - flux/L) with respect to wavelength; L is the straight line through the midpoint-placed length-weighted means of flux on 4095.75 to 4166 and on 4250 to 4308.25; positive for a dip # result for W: -2.6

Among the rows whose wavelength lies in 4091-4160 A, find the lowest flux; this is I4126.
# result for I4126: 13.59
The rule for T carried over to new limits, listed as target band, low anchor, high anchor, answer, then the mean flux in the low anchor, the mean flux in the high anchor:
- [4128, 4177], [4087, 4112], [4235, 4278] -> -3.7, 21.7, 22.2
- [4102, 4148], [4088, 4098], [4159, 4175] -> 1.1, 23.1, 24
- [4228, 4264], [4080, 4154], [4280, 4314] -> -4.0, 22.8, 18.9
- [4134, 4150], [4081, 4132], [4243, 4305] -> -1.0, 22.6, 21.2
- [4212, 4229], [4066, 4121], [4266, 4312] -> -1.0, 22.4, 19.8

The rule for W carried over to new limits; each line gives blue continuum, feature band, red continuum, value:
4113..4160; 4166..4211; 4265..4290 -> -1.4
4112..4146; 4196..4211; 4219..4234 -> -0.8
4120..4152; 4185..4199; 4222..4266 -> -0.6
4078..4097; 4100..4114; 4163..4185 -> 1.2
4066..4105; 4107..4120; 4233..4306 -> -1.2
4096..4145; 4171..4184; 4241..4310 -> -1.0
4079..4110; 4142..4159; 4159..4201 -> -0.3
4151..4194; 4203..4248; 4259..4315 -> -0.7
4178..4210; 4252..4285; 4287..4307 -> -3.3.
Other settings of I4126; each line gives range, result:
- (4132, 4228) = 13.17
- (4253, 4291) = 16.45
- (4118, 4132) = 20.07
